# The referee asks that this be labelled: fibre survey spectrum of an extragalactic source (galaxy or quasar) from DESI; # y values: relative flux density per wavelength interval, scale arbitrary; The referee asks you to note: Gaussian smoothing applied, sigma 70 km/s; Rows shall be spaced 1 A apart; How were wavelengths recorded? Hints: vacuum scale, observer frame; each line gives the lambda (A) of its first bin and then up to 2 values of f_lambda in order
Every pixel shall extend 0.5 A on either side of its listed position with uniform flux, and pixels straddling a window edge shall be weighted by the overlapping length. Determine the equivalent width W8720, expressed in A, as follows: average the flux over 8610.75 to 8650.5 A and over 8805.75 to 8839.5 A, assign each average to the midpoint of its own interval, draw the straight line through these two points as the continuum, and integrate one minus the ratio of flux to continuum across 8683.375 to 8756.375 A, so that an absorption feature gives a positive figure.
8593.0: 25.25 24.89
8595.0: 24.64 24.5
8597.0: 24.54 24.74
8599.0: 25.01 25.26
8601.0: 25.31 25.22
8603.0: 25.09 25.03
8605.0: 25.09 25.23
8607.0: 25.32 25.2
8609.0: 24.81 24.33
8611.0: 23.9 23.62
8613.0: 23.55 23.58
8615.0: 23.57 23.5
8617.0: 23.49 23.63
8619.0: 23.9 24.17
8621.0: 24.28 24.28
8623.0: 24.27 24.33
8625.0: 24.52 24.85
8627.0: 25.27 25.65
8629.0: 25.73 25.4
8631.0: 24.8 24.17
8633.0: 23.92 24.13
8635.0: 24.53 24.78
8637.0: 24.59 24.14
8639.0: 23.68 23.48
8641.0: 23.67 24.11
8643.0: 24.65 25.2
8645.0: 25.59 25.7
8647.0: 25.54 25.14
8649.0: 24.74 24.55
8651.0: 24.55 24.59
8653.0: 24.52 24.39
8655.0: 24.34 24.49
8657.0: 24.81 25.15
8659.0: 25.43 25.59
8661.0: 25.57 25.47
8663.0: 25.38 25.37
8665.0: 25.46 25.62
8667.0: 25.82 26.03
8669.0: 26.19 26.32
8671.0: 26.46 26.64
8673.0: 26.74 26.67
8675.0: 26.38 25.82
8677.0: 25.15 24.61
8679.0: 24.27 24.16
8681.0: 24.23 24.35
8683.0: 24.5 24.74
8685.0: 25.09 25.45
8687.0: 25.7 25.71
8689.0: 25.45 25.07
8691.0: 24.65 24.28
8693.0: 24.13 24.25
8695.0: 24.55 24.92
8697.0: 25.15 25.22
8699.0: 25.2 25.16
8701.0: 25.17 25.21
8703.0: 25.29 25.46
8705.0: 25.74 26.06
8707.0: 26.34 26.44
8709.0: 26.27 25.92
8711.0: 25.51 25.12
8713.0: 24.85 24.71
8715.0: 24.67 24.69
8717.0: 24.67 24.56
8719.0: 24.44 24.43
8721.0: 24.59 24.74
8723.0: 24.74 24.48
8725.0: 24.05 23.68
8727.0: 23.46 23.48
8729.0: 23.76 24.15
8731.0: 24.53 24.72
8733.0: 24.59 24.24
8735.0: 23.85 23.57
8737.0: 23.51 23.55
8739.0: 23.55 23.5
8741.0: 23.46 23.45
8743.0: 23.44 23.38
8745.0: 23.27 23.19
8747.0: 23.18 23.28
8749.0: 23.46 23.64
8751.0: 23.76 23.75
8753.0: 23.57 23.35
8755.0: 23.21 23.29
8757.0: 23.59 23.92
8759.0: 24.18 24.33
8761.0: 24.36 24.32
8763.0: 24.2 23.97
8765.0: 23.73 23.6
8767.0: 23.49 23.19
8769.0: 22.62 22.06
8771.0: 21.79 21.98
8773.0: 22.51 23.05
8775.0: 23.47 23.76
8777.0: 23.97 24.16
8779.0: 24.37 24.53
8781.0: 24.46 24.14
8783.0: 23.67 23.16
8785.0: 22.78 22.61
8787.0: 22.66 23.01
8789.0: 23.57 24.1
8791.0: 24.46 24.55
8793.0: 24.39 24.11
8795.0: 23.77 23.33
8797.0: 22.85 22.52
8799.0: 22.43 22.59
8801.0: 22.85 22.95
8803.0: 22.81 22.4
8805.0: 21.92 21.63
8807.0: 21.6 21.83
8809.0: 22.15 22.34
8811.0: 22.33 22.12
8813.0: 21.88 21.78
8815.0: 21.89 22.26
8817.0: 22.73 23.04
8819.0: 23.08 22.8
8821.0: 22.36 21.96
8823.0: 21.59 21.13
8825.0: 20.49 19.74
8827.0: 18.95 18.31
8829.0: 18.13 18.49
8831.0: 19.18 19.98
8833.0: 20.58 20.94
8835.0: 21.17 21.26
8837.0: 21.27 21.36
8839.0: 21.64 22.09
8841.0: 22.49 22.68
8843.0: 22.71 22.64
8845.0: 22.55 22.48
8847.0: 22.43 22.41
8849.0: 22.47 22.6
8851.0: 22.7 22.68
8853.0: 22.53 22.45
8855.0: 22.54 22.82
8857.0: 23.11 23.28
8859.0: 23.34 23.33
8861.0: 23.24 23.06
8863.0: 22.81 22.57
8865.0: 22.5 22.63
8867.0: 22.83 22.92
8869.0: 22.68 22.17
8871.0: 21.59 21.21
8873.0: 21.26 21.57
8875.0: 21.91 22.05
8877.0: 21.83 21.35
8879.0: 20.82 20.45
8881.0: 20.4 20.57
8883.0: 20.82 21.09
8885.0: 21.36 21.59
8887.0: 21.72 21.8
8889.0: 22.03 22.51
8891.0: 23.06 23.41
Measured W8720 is -4.8 A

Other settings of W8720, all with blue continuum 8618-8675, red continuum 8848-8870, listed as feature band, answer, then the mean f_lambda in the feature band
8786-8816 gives 0.79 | 22.8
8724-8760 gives 0.46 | 23.7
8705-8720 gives -0.61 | 25.3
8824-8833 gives 1.46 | 19.3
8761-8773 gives 0.28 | 23.2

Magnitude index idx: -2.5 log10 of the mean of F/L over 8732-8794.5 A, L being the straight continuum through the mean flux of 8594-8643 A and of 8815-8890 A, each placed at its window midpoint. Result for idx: -0.036 mag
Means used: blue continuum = 24.5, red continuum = 21.8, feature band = 23.6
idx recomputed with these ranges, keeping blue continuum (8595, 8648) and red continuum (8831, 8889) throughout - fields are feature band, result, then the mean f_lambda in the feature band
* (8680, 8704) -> -0.05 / 24.9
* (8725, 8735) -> -0.03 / 24.1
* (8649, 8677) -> -0.06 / 25.5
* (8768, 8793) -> -0.03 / 23.4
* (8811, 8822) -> 0.00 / 22.4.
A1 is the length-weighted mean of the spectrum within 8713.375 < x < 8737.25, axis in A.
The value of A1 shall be 24.3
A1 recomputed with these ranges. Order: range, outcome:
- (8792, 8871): 22.1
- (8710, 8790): 23.8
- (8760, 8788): 23.4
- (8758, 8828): 22.9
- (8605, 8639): 24.4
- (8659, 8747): 24.9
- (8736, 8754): 23.5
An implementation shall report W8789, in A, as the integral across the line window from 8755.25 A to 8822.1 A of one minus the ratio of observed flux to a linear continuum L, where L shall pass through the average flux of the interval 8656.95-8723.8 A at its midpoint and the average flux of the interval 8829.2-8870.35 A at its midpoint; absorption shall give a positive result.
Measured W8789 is 0.7 A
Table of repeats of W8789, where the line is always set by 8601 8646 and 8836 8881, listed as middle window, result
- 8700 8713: -1.1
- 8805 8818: 0.4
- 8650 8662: -0.3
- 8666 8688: -1.4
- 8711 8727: -0.7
